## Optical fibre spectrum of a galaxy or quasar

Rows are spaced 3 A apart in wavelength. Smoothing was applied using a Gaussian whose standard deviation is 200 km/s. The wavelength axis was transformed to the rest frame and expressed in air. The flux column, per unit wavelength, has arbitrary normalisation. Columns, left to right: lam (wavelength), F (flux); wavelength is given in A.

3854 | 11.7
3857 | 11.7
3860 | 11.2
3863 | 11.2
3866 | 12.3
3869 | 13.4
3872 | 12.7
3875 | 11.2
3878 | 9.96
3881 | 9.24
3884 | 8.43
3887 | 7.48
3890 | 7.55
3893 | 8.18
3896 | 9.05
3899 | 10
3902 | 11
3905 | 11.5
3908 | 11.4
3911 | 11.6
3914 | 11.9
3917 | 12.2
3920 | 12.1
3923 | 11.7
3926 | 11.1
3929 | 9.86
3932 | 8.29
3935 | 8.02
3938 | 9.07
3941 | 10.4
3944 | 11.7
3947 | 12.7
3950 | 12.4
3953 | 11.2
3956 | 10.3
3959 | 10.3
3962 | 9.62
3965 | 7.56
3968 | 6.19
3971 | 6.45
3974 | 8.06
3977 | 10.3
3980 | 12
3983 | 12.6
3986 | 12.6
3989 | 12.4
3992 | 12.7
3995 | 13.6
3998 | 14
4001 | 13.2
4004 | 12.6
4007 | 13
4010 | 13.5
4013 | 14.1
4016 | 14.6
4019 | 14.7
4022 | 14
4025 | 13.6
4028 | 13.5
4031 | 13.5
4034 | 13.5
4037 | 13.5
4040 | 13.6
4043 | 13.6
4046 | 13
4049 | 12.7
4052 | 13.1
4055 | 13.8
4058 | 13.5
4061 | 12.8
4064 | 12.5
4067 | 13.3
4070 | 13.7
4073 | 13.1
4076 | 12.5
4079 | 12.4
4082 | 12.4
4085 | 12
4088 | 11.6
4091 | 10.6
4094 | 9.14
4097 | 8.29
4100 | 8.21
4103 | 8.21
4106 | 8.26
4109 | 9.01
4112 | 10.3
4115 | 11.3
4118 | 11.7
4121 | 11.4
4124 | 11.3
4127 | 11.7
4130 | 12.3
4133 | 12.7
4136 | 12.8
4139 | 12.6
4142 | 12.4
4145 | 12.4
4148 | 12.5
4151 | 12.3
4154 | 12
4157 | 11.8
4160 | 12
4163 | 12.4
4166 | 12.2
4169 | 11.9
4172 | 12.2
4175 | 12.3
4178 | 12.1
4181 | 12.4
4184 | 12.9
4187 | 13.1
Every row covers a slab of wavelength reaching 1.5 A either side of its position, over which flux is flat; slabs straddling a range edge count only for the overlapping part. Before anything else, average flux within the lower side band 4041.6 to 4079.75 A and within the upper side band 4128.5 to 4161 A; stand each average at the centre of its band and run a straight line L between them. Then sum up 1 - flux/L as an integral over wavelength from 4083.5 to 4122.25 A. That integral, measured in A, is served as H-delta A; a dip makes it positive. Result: 8.30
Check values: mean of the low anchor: 13.1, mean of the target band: 9.99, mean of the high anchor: 12.4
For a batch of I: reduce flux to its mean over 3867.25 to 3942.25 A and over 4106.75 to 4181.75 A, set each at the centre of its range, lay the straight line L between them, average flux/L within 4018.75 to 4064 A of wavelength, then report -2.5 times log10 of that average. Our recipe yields -0.20 mag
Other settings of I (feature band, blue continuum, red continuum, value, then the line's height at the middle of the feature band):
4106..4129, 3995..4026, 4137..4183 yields 0.171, 12.7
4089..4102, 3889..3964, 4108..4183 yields 0.262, 11.6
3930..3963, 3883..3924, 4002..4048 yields 0.111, 11.5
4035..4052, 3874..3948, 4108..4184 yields -0.185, 11.2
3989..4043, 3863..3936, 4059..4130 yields -0.240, 10.9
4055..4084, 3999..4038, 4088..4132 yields -0.107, 11.7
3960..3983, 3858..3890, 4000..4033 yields 0.388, 12.7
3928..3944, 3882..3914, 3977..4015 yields 0.175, 11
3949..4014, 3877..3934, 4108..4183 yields -0.055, 10.7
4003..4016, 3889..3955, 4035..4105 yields -0.176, 11.5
